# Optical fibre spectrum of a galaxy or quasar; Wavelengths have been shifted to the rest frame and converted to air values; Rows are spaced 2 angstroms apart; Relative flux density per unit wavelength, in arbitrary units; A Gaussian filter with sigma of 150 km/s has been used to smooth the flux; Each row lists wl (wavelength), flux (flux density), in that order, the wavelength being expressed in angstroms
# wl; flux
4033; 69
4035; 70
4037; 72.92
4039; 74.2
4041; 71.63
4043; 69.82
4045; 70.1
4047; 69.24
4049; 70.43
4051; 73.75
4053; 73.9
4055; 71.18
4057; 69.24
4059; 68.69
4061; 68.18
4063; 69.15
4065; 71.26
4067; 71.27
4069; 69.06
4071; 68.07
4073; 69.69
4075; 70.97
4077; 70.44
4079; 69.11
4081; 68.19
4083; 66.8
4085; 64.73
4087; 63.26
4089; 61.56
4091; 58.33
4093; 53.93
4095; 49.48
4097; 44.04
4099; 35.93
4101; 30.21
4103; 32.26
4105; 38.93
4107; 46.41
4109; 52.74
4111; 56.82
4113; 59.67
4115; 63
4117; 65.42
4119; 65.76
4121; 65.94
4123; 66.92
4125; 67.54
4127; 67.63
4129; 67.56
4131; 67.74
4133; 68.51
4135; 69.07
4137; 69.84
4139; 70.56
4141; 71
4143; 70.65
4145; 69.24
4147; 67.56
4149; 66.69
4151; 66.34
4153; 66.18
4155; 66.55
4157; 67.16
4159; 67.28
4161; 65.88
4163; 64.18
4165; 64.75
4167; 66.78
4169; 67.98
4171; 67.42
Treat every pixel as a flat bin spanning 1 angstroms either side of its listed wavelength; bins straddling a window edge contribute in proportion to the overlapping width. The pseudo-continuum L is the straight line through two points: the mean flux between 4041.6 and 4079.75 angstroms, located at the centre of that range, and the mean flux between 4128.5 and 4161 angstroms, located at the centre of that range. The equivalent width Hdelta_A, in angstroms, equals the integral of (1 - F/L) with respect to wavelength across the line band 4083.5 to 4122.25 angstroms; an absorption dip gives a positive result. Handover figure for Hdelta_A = 8.9 angstroms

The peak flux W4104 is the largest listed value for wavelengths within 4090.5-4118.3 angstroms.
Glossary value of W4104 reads 65.42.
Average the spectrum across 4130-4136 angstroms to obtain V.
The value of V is 68.4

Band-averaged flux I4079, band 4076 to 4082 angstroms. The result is 69.2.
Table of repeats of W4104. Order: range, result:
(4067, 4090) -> 71.27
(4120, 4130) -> 67.63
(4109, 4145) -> 71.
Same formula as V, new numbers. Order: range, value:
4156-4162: 66.8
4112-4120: 63.5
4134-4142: 70.1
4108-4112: 54.8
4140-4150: 69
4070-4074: 68.9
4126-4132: 67.6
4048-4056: 72.3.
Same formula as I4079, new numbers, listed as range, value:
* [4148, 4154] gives 66.4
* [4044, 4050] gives 69.9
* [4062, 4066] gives 70.2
